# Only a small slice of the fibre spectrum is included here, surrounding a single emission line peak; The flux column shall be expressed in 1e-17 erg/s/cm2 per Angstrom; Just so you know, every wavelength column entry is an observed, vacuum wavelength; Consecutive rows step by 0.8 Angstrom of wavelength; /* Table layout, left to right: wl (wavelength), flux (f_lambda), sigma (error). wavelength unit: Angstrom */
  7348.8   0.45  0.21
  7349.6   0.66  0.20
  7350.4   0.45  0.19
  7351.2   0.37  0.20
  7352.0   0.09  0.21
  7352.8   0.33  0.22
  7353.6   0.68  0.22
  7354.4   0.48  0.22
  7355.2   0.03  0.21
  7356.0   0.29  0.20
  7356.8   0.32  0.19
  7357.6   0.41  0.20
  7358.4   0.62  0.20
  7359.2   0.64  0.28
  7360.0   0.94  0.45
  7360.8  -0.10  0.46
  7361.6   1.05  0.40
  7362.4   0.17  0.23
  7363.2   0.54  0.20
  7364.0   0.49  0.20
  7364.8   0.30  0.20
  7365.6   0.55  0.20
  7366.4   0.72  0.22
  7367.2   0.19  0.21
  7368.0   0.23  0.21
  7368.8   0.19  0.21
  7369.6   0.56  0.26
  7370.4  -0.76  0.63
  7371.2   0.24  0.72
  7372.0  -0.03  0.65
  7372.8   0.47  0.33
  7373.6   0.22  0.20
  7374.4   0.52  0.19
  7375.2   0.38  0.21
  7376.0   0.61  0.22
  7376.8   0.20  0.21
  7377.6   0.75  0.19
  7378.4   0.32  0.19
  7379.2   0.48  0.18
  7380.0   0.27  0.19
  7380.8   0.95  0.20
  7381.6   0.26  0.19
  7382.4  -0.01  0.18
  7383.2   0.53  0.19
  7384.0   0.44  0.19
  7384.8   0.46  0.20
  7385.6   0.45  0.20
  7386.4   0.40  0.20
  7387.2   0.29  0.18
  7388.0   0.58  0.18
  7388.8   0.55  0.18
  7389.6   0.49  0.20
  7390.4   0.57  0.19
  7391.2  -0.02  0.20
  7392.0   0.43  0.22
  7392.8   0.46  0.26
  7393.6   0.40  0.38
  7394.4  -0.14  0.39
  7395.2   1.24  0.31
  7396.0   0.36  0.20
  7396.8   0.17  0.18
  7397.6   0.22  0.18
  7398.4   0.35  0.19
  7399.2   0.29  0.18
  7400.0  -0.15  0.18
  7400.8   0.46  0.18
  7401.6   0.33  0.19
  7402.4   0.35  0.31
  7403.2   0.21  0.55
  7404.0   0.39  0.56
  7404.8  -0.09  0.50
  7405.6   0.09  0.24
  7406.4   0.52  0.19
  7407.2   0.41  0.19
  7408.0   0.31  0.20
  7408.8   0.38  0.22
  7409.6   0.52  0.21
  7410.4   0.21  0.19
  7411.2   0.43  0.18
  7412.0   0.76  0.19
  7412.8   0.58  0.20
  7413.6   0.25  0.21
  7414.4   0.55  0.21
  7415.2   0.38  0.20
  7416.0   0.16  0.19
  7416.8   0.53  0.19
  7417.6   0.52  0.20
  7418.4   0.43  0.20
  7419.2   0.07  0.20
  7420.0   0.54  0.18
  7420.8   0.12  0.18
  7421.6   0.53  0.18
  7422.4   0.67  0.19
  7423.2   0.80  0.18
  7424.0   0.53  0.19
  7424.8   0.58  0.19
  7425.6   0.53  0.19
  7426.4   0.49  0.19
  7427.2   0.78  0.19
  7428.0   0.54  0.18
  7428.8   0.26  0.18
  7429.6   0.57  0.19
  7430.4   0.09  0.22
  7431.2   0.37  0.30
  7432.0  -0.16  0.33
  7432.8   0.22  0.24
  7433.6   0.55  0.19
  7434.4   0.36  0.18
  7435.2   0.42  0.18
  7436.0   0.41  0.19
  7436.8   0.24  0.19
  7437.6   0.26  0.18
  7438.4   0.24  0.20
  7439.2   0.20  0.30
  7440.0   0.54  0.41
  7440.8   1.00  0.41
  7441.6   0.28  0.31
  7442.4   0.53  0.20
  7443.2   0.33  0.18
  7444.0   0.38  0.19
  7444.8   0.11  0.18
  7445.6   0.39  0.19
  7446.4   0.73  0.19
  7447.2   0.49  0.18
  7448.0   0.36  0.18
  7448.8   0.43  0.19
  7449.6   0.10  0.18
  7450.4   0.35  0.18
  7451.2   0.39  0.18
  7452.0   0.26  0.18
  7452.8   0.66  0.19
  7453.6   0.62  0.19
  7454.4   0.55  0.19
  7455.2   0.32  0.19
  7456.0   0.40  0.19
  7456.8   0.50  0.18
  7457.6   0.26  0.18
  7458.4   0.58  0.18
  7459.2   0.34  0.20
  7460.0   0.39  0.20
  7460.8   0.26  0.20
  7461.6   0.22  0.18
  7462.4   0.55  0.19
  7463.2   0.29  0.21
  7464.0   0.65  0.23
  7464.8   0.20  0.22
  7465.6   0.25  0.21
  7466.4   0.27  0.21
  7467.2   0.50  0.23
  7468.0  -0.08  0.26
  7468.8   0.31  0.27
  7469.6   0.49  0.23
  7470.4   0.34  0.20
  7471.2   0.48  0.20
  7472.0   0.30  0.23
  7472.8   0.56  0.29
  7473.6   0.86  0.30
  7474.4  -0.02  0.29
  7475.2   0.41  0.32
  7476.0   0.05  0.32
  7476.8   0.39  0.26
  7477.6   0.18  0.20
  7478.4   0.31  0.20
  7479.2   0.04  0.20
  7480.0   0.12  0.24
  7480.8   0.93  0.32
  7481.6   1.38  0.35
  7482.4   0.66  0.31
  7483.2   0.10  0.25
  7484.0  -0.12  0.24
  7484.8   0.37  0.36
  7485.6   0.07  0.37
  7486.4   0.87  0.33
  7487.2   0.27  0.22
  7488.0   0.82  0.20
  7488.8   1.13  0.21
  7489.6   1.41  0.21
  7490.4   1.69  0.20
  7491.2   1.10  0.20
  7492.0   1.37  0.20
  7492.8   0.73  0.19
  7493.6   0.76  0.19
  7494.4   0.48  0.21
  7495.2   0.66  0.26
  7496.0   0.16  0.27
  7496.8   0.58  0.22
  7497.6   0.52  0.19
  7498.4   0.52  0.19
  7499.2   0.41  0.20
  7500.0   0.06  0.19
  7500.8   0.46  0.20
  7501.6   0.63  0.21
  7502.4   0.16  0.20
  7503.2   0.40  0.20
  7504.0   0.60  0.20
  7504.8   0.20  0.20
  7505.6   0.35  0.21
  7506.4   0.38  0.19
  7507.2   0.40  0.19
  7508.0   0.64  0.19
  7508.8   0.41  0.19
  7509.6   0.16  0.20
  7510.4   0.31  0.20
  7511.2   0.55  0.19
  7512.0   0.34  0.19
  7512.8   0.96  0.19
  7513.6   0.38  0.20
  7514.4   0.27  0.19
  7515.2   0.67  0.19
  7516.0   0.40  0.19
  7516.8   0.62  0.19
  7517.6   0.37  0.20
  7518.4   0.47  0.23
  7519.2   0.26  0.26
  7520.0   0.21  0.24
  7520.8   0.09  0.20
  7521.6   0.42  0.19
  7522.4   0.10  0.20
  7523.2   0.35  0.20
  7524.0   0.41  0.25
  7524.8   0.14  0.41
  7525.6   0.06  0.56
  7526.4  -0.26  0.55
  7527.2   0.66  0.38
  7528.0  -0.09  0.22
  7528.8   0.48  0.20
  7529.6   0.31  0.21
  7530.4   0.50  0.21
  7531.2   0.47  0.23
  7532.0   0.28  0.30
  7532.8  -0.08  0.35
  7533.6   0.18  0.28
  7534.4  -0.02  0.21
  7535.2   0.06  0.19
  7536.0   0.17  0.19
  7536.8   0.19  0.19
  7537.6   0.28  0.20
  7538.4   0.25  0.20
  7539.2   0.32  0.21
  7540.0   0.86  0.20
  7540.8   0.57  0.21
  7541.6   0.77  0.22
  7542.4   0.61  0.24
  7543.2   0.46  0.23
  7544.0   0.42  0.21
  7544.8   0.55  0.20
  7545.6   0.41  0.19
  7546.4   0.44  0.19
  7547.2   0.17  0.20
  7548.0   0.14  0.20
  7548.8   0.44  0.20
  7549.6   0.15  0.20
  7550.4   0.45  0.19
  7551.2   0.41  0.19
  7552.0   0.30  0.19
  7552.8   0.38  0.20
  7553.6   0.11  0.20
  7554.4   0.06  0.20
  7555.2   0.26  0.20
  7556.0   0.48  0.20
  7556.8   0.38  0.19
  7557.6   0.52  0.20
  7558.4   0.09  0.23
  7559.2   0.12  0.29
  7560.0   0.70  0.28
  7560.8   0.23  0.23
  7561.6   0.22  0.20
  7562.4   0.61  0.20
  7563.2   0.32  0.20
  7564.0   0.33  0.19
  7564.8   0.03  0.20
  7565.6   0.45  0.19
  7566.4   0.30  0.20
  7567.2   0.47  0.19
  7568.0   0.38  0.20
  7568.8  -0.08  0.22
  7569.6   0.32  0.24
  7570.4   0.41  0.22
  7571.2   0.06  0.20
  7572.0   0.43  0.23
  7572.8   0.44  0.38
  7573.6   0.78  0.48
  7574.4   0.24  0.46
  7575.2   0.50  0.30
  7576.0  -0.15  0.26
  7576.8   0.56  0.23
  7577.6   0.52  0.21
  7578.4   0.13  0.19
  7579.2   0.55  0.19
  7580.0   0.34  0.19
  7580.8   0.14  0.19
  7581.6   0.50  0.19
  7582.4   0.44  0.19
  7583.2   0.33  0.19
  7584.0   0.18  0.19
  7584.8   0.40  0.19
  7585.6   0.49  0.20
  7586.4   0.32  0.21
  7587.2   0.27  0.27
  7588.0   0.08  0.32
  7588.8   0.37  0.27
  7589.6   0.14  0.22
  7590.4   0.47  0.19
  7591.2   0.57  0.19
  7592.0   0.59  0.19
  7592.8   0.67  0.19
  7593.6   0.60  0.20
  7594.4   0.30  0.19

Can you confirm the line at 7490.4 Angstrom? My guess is H-beta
